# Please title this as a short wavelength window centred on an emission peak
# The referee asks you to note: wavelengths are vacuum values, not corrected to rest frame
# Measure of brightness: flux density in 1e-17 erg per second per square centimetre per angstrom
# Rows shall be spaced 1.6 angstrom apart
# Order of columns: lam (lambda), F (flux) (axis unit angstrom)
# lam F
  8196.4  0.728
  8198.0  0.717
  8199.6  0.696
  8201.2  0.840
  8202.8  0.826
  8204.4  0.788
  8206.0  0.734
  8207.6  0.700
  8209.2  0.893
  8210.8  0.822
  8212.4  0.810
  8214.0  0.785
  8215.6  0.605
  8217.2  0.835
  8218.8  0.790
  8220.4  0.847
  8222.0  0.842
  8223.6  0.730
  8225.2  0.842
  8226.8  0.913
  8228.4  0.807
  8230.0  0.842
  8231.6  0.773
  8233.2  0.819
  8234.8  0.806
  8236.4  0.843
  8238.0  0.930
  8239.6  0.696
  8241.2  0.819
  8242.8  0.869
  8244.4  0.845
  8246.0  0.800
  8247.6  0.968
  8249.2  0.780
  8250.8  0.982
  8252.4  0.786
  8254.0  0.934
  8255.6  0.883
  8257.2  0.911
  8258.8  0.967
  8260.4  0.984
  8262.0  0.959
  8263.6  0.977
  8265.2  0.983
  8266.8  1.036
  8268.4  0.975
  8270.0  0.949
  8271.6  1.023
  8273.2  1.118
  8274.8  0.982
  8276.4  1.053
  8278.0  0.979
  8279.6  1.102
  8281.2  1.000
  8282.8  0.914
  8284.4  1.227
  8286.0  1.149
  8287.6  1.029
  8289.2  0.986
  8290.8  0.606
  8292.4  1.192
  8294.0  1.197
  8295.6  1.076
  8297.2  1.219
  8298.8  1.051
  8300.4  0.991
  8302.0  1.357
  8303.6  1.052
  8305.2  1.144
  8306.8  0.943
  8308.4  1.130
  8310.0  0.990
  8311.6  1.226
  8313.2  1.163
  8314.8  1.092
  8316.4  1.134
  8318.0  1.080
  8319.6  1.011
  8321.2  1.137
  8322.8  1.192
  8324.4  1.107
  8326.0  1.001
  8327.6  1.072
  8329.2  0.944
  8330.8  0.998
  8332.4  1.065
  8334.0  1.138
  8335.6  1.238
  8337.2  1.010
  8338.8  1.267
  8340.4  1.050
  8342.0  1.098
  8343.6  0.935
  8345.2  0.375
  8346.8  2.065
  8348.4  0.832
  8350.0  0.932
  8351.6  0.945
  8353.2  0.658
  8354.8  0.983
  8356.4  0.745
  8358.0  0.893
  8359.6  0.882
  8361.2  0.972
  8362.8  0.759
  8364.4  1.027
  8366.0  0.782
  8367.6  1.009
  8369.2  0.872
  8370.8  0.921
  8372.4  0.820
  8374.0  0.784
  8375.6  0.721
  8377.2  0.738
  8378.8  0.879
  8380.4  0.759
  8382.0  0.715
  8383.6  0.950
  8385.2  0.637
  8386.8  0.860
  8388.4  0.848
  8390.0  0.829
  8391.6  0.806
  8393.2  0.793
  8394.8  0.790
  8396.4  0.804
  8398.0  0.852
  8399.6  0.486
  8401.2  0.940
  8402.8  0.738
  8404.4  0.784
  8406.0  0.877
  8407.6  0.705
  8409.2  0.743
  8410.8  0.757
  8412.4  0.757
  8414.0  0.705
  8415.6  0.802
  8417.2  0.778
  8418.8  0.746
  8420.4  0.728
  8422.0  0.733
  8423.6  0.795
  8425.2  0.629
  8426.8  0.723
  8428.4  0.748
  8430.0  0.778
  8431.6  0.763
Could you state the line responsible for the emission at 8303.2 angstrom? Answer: Mg II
